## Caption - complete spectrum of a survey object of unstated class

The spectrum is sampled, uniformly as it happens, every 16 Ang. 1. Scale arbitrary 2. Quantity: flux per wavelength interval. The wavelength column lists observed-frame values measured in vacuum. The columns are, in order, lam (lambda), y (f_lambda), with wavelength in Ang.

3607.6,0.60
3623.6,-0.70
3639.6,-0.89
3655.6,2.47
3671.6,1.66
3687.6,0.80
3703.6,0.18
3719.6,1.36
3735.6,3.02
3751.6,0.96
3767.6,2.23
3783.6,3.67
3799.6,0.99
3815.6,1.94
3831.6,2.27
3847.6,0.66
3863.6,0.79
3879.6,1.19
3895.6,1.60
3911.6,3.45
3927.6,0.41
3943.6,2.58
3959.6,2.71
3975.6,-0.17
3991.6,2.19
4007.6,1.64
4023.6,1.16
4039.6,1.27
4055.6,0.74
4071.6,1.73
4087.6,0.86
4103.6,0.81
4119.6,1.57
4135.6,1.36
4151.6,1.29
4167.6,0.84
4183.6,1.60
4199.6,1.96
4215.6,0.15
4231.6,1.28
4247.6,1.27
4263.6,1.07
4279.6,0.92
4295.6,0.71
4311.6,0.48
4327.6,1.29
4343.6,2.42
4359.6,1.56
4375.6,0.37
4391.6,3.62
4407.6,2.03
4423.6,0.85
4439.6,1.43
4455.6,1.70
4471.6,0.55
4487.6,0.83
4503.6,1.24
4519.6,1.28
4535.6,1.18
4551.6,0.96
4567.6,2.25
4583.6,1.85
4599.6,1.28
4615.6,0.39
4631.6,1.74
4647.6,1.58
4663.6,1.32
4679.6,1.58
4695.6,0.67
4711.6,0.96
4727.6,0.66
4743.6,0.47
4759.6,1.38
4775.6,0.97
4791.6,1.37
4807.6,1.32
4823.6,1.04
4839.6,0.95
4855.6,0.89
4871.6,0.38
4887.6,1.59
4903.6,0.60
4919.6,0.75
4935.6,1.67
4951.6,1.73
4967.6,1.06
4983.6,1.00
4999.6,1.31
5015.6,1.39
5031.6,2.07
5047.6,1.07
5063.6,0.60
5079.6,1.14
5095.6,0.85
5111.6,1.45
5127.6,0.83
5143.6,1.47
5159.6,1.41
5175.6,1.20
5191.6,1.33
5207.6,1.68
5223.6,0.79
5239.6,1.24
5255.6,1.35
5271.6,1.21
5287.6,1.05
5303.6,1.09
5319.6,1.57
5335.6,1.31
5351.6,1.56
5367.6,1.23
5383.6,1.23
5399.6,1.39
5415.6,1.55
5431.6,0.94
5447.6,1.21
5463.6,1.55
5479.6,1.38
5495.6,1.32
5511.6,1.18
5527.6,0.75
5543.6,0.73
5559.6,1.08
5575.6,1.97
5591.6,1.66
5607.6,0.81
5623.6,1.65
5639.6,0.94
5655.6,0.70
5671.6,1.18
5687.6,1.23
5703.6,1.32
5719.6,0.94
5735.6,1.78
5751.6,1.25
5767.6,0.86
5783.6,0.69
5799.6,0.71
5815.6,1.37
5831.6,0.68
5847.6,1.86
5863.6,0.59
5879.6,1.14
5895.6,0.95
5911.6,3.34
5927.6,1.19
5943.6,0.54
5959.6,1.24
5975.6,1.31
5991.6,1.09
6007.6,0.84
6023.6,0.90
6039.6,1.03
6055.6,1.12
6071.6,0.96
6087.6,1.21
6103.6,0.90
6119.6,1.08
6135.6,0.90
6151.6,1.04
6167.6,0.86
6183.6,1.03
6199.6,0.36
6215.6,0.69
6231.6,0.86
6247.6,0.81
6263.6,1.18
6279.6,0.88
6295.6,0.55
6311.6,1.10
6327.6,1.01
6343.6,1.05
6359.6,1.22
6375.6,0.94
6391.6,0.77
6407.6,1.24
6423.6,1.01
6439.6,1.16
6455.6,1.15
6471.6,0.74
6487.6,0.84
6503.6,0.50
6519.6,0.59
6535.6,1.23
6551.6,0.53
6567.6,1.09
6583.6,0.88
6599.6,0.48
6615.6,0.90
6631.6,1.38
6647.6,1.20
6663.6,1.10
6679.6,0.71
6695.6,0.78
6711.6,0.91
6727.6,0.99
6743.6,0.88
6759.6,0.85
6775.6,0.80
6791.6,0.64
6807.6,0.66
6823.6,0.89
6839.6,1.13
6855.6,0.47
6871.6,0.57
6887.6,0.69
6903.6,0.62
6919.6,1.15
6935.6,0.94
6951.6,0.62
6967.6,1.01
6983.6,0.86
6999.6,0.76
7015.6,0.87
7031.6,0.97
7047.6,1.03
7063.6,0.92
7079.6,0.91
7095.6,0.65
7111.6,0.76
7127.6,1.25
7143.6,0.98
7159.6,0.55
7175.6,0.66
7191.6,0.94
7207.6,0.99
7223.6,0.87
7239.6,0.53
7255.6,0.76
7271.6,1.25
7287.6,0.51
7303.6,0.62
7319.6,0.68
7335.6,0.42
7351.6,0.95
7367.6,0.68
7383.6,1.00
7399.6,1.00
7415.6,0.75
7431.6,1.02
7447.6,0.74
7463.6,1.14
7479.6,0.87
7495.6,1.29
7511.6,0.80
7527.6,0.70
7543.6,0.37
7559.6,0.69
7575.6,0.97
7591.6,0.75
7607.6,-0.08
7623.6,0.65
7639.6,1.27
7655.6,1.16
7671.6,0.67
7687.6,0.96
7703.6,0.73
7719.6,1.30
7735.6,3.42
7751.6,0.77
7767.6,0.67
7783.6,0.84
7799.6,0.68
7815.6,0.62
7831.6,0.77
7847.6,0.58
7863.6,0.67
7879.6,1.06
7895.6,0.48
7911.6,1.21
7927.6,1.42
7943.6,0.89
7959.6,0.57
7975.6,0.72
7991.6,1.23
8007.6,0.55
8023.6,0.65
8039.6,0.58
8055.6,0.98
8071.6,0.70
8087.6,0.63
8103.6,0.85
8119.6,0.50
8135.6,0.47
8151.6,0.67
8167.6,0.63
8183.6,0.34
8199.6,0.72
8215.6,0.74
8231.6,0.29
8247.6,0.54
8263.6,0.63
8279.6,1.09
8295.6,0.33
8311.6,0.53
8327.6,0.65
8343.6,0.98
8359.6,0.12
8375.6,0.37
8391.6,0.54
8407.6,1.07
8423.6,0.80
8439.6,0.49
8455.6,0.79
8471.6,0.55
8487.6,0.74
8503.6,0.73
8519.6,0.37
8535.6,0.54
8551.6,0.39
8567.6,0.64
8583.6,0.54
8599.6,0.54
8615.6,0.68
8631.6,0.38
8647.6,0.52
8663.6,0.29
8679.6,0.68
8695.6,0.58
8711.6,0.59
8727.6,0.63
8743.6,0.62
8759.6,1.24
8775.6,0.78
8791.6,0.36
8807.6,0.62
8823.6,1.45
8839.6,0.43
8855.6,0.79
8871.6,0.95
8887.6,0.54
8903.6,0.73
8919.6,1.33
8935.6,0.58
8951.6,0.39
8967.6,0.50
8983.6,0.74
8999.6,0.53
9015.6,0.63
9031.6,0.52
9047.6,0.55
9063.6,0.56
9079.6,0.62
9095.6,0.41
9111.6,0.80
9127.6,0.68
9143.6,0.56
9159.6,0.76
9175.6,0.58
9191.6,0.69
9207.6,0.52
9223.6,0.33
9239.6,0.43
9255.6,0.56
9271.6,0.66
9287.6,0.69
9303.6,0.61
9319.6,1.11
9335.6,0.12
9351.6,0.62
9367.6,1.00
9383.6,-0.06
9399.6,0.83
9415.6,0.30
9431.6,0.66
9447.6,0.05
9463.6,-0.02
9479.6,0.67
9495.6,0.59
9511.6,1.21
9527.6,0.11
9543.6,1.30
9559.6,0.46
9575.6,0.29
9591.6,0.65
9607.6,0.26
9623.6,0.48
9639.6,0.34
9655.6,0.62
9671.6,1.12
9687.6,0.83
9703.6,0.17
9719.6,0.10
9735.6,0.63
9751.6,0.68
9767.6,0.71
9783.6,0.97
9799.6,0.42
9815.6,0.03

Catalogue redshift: 0.179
